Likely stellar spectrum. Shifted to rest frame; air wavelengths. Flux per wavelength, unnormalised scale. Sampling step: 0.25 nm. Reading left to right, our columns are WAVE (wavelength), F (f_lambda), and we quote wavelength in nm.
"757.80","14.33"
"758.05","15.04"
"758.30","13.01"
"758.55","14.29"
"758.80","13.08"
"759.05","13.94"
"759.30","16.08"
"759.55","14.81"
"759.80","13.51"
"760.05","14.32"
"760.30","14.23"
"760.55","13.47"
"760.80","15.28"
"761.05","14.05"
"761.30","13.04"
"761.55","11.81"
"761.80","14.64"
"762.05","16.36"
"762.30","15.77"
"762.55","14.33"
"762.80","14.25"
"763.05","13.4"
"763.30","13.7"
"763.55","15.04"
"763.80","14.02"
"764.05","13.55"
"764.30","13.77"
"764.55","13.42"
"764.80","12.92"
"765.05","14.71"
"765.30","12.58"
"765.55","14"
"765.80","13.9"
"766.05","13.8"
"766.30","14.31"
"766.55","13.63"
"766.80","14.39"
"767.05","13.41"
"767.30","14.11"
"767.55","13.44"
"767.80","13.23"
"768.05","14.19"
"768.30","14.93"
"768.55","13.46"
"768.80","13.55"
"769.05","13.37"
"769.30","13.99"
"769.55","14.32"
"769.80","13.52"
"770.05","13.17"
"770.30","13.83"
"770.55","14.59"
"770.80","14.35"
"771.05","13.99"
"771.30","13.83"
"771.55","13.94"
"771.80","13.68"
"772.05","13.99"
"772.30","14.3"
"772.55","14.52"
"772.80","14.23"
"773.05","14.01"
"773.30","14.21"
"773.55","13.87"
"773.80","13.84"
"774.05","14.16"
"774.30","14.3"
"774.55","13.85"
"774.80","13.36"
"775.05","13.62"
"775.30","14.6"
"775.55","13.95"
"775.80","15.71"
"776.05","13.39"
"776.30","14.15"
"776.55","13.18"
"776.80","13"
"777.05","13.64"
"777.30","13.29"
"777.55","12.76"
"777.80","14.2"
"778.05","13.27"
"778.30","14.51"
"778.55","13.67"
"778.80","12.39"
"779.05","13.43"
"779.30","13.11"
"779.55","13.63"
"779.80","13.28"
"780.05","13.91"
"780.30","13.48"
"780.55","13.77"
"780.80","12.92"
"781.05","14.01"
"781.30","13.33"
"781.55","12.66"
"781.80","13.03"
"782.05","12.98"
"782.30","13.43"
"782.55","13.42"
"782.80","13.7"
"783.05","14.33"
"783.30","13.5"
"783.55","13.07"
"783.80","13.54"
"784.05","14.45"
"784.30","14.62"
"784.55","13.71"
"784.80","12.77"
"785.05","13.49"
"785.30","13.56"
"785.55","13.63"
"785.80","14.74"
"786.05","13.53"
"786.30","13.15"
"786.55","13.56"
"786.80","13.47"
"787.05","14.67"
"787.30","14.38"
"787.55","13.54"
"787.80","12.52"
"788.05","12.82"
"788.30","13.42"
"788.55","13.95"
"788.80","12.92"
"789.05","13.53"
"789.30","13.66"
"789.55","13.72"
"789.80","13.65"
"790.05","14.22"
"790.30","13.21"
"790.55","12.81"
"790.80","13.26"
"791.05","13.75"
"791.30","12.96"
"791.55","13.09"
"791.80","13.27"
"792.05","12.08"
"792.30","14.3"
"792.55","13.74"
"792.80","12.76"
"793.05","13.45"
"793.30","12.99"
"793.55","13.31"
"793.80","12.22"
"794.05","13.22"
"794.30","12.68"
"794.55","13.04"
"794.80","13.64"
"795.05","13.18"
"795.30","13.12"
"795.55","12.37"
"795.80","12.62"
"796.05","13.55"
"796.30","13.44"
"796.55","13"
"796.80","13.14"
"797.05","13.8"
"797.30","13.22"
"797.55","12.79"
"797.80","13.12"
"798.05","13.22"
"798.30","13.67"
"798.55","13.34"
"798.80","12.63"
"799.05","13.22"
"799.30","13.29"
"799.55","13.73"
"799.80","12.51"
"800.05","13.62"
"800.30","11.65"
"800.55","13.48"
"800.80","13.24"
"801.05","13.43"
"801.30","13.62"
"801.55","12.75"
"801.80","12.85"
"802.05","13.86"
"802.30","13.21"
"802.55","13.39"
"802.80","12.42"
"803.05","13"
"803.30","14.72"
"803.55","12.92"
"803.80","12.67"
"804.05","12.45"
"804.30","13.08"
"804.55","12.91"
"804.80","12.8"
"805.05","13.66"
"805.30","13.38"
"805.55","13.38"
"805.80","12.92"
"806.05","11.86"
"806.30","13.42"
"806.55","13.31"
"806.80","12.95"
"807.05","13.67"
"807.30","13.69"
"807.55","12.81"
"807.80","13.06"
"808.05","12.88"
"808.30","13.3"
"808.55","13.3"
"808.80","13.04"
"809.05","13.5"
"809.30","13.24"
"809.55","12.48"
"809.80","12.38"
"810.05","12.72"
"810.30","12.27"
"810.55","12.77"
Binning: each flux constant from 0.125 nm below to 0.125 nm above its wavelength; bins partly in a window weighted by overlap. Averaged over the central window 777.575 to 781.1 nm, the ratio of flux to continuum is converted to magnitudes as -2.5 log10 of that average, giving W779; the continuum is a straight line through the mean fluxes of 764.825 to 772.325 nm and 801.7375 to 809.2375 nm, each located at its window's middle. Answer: 0.01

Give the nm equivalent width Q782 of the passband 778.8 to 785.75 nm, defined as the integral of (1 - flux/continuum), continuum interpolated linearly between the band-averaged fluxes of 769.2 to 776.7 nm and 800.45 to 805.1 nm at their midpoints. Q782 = 0.12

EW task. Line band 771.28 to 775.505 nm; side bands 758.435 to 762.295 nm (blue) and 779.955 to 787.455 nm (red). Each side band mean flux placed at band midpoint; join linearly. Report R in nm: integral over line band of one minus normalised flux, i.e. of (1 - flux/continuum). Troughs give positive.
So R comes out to -0.04 nm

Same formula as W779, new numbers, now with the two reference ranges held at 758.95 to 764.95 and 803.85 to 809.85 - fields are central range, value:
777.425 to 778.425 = 0.01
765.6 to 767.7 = 0.01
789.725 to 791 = 0.00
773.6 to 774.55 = -0.01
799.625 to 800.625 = 0.03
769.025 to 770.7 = 0.01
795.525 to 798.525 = 0.01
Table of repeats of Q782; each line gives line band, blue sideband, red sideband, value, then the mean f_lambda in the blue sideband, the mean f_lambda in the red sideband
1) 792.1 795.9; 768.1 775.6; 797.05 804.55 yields 0.07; 14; 13.1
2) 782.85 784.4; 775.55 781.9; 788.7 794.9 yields -0.05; 13.5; 13.3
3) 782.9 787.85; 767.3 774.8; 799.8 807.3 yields -0.05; 13.9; 13.1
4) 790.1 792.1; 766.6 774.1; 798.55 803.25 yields 0.04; 13.9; 13.1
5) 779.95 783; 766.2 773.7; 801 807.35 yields 0.06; 13.9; 13.2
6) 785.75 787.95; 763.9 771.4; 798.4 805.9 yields -0.04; 13.8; 13.1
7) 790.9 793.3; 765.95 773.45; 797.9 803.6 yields 0.03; 13.9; 13.2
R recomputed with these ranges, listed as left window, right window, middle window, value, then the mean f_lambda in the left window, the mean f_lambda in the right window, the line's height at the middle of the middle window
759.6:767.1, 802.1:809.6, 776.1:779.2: 0.06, 14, 13.1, 13.7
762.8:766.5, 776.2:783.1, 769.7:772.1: -0.04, 13.8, 13.4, 13.7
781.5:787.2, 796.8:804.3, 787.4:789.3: 0.03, 13.6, 13.2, 13.5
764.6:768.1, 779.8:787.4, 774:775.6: -0.03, 13.7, 13.6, 13.7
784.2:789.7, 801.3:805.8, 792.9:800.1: 0.11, 13.6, 13.2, 13.3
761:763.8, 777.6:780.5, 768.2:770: 0.01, 14.2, 13.5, 13.9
